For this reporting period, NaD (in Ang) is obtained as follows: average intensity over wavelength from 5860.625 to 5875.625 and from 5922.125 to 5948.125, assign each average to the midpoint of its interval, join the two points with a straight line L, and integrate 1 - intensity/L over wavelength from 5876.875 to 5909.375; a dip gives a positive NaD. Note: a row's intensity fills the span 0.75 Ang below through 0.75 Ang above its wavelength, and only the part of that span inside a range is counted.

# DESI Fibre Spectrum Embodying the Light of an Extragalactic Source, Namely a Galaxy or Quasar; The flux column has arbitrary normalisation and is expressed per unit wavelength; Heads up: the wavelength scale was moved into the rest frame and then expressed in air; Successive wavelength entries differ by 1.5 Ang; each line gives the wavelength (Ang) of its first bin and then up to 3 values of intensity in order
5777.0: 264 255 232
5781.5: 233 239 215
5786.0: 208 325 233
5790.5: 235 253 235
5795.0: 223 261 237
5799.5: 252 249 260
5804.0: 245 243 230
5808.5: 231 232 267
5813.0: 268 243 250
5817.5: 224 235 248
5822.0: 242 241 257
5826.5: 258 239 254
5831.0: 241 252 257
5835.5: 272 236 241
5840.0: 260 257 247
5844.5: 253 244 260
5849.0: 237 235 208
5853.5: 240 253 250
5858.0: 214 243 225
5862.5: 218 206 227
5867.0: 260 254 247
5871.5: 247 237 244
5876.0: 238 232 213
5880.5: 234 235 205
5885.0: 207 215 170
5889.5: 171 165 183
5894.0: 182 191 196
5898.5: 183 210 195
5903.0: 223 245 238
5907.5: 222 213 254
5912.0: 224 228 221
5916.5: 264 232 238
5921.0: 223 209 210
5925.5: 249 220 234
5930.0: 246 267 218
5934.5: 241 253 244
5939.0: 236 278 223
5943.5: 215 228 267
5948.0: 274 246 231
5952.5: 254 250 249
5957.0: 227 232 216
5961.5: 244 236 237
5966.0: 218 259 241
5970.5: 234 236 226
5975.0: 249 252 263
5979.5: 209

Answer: 4.4 Ang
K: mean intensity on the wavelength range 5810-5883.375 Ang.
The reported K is 242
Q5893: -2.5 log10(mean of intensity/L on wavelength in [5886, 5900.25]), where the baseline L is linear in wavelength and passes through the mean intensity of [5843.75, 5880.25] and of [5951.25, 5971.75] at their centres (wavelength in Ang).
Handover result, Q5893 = 0.27 mag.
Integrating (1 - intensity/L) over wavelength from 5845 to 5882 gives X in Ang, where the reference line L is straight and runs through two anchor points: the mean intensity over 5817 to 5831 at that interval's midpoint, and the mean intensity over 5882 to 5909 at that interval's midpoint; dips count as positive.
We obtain -2.6 Ang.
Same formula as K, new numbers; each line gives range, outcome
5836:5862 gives 241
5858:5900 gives 216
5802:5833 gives 246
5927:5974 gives 240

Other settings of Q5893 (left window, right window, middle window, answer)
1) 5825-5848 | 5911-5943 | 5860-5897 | 0.131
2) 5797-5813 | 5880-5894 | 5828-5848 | -0.114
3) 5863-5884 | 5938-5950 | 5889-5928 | 0.118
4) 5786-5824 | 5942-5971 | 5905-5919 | 0.037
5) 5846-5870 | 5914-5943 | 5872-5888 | 0.059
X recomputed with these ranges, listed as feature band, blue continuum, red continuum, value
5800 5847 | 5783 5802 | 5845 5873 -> -1.4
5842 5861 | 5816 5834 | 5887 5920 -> -0.5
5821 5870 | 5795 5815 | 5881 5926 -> -2.2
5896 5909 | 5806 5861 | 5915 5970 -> 1.5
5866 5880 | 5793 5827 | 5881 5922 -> -1.2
